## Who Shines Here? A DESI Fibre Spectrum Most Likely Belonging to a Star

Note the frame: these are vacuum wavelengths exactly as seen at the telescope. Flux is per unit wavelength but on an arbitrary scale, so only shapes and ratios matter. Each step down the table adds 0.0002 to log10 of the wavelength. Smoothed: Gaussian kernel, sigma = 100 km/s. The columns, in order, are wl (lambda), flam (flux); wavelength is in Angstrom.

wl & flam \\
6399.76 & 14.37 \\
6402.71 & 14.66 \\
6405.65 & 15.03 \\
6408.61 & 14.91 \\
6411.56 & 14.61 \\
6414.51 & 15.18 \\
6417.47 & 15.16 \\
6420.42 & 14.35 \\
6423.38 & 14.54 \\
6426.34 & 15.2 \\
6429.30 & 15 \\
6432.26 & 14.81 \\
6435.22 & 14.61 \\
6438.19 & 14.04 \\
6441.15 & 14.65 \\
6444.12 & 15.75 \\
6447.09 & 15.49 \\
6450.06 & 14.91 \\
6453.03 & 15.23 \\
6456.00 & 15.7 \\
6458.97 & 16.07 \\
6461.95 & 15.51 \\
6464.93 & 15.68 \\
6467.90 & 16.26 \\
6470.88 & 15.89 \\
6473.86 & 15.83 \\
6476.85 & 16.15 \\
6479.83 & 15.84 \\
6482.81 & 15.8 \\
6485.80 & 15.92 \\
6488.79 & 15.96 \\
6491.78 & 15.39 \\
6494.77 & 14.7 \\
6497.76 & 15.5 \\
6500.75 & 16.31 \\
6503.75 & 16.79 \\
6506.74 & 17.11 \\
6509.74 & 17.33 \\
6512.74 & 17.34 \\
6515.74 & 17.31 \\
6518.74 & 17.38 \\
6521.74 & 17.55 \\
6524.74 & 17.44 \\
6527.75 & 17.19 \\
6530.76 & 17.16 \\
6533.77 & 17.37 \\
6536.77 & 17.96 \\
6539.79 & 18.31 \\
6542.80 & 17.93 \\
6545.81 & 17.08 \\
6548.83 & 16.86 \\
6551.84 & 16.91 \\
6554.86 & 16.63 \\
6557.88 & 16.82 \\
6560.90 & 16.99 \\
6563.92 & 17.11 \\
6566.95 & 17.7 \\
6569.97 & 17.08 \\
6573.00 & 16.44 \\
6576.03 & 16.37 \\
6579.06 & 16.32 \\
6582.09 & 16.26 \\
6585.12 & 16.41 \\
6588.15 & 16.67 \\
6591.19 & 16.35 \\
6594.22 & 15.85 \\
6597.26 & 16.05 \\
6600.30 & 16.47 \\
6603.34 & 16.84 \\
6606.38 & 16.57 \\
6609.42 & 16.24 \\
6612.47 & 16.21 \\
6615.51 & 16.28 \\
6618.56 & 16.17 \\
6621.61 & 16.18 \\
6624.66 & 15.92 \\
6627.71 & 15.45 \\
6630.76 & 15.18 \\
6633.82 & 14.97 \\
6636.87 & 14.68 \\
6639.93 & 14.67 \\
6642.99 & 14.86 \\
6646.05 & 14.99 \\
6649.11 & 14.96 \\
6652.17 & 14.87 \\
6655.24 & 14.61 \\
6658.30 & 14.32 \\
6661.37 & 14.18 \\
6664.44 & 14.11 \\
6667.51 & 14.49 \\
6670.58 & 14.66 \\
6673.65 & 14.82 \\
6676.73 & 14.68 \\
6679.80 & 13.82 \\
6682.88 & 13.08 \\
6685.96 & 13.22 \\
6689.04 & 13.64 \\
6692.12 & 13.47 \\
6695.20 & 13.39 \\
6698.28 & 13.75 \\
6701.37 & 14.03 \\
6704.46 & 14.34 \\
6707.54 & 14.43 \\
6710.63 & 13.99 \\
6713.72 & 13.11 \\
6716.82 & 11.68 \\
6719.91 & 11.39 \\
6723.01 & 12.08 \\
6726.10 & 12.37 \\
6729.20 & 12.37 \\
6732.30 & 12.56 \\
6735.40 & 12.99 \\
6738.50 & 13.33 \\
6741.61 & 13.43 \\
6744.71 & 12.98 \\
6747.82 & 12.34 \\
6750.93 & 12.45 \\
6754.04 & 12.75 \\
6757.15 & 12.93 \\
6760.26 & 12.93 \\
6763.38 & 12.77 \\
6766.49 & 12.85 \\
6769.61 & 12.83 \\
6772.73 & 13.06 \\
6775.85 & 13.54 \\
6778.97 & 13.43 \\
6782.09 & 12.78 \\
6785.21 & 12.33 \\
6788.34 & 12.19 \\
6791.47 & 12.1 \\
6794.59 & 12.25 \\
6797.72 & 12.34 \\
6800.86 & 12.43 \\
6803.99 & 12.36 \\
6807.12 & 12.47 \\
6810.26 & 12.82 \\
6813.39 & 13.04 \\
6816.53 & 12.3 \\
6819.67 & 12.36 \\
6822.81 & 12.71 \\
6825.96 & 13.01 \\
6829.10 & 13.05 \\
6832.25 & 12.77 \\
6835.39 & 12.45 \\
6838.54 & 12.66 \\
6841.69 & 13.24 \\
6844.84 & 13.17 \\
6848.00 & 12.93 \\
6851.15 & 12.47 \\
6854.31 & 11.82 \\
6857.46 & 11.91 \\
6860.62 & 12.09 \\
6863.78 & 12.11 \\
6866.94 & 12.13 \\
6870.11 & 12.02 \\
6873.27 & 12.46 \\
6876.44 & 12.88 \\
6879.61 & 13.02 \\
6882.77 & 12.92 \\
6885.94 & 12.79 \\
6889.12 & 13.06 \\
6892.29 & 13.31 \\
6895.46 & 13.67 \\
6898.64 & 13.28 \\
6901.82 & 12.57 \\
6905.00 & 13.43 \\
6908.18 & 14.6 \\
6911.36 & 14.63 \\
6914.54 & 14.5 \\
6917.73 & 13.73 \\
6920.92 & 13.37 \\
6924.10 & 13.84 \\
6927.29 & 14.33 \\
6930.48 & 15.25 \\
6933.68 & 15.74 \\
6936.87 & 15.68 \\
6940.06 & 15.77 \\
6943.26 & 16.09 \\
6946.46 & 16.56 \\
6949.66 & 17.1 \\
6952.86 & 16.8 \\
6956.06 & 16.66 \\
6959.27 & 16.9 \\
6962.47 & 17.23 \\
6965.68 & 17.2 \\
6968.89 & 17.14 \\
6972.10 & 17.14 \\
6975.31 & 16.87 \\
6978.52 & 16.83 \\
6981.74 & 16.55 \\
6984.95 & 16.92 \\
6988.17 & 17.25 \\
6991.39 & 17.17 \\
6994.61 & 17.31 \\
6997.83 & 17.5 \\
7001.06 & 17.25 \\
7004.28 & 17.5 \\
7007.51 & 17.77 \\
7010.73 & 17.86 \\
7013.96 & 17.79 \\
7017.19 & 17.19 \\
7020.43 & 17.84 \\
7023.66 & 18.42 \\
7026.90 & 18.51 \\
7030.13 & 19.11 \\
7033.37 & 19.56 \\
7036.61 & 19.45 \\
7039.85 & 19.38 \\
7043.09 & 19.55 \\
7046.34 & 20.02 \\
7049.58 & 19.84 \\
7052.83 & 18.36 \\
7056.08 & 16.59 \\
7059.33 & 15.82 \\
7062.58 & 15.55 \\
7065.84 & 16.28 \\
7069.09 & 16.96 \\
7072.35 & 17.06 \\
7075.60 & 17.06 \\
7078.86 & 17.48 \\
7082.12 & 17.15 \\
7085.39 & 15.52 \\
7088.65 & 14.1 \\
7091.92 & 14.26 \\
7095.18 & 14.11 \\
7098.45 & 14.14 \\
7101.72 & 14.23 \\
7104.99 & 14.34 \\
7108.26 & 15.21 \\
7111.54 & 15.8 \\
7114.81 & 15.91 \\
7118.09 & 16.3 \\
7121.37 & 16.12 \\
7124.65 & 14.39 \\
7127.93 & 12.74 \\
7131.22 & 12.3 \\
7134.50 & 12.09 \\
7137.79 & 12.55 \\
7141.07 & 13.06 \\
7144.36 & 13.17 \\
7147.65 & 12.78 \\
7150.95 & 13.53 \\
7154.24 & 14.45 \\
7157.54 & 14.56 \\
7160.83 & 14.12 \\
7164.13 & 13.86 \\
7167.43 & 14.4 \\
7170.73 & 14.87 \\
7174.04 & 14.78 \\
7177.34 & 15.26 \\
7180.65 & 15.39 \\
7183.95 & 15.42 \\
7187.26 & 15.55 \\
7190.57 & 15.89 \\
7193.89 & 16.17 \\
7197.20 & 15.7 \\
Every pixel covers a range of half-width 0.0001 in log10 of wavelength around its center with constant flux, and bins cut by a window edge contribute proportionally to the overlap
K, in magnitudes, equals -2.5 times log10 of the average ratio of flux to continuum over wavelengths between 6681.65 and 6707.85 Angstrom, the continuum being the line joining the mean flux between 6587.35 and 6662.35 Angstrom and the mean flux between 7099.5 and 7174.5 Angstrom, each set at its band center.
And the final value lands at 0.13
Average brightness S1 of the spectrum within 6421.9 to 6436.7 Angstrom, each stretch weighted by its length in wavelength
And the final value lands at 14.8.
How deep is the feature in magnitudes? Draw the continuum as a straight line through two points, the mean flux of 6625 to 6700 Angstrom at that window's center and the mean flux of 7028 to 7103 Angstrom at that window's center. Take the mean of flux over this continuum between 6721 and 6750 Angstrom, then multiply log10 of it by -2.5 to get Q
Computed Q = 0.17 mag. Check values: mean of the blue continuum 14.4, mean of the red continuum 17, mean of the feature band 12.7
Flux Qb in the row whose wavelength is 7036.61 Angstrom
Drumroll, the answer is 19.45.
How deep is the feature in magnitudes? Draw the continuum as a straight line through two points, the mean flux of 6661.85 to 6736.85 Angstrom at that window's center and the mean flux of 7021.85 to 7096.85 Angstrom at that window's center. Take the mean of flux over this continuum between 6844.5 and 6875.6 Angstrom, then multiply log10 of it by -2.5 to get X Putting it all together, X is 0.23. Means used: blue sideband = 13.4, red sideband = 17.4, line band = 12.3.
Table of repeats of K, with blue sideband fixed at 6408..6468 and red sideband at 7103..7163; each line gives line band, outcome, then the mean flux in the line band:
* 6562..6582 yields -0.129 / 16.8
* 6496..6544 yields -0.152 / 17.2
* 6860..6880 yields 0.171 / 12.4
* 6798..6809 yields 0.173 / 12.4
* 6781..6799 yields 0.183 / 12.3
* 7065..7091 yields -0.159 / 16.4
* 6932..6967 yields -0.152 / 16.5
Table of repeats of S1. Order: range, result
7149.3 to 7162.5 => 14.2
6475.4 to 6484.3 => 15.9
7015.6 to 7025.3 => 17.8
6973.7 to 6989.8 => 16.9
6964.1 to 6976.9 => 17.1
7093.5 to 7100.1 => 14.1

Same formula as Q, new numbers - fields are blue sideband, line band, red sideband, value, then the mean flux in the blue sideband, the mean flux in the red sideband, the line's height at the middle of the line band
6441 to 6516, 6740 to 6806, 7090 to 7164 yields 0.187 mag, 15.9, 14.1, 15.1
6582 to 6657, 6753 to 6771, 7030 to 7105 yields 0.246 mag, 15.7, 16.9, 16.1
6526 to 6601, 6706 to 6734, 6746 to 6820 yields 0.099 mag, 16.9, 12.7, 13.9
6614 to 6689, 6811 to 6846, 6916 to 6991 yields 0.214 mag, 14.8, 16.1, 15.6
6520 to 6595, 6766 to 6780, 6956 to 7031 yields 0.292 mag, 17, 17.4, 17.2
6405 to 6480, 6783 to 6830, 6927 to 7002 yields 0.283 mag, 15.2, 16.7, 16.2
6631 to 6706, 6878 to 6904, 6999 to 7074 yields 0.253 mag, 14.3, 18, 16.5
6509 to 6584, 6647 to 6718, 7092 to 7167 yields 0.174 mag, 17.1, 14.1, 16.4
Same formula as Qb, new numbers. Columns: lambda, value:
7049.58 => 19.84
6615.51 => 16.28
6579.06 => 16.32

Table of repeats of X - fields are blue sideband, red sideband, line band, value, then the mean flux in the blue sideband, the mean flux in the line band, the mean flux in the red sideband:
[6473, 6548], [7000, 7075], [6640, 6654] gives 0.15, 16.8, 14.9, 18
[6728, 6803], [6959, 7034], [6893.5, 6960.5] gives 0.08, 12.7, 15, 17.5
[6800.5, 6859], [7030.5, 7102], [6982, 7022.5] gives -0.10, 12.6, 17.4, 17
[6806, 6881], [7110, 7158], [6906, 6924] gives -0.10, 12.6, 14.1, 14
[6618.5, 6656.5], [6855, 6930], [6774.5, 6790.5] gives 0.10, 15.2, 12.8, 13.2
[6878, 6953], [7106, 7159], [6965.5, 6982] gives -0.19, 14.4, 17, 14.1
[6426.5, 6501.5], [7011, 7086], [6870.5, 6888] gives 0.32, 15.5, 12.8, 17.9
